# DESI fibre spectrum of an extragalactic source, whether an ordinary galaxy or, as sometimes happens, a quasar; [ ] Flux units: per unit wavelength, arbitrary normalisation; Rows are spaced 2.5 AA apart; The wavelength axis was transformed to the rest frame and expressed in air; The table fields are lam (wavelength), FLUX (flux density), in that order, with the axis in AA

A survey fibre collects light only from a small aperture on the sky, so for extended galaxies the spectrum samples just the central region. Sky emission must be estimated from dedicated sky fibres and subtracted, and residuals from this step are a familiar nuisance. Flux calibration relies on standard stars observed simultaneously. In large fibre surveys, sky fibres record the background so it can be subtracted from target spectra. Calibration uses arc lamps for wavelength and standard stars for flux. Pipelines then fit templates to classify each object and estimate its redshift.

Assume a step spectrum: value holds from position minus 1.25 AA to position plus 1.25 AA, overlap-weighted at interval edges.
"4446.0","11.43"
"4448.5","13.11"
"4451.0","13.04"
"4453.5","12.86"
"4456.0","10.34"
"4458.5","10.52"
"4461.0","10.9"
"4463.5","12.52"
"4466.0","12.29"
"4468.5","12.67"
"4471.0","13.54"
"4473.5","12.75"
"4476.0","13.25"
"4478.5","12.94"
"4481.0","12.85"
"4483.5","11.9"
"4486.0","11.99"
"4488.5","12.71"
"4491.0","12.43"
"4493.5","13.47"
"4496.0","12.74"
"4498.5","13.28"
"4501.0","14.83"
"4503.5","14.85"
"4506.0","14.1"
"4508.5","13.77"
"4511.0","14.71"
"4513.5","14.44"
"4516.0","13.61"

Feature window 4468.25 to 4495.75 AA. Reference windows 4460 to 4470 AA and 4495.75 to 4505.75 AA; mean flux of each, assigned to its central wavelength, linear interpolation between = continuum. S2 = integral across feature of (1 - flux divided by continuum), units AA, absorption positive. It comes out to 0.6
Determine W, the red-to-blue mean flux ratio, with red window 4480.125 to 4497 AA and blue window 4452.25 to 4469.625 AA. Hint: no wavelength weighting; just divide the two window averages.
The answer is 1.07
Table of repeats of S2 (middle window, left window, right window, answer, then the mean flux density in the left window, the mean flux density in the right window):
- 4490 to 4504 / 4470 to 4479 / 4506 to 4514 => 0.3 AA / 13.1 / 14.3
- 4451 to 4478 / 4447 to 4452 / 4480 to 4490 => 1.0 AA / 13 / 12.4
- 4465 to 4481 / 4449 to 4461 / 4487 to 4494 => -0.9 AA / 11.7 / 12.8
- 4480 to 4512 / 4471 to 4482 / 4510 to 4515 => 1.1 AA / 13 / 14.5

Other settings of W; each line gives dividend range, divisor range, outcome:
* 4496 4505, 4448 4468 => 1.18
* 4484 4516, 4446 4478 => 1.10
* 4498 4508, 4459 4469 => 1.20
